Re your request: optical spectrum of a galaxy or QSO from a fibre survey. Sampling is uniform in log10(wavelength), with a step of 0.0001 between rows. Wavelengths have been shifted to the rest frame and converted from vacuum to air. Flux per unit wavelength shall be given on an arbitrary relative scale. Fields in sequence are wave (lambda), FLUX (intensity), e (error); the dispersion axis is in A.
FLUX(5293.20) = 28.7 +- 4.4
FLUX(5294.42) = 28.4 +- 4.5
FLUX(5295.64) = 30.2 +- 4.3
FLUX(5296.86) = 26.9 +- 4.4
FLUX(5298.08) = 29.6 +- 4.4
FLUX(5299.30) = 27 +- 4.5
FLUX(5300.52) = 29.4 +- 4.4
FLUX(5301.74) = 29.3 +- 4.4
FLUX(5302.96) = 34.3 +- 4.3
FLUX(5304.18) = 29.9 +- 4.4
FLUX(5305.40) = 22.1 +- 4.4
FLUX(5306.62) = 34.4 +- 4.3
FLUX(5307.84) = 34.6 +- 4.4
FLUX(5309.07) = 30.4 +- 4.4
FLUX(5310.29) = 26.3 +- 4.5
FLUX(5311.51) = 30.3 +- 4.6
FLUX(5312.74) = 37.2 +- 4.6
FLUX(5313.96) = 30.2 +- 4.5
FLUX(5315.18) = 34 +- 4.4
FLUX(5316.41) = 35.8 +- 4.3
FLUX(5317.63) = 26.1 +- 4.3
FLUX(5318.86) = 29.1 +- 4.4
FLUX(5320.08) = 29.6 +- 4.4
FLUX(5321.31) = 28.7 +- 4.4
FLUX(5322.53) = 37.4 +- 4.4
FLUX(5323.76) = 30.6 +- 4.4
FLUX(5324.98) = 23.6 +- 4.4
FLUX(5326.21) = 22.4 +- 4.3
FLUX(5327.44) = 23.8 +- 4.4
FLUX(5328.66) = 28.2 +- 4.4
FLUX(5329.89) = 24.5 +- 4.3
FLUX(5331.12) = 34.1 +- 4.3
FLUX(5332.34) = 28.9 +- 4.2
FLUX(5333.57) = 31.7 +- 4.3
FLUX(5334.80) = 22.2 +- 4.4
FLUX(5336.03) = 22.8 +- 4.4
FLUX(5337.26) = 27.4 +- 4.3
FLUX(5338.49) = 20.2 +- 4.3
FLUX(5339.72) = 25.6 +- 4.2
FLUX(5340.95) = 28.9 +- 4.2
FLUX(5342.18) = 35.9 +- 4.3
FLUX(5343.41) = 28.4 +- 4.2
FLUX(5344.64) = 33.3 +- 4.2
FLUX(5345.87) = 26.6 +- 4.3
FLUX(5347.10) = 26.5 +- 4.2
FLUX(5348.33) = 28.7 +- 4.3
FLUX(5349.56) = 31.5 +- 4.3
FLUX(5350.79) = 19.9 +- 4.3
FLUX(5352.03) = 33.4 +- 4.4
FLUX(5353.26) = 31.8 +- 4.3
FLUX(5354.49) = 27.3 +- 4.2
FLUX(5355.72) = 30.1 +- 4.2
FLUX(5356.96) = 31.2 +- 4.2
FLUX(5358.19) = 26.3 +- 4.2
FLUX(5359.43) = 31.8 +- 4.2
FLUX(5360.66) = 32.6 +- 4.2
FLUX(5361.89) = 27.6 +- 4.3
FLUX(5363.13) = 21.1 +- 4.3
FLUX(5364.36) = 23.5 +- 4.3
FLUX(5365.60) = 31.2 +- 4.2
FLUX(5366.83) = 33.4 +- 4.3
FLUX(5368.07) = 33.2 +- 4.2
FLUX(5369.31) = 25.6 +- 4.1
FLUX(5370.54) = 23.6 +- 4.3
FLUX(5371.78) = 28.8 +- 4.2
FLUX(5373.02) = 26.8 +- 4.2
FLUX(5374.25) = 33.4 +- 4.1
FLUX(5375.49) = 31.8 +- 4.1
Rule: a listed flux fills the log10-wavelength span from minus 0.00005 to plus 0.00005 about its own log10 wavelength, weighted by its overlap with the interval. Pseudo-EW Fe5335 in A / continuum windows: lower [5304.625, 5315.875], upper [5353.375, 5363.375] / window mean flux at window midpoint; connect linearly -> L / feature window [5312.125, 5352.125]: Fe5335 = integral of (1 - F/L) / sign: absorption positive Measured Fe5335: 2.0 A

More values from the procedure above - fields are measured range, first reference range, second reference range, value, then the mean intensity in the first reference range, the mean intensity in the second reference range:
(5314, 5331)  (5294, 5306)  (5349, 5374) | -0.2 A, 28.7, 28.6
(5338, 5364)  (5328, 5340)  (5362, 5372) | -1.4 A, 26.6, 27.5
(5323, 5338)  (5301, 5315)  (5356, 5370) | 1.7 A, 30.9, 28.9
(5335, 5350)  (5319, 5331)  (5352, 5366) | 0.3 A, 28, 28.8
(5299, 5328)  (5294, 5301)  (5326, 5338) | -2.3 A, 28.6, 26.7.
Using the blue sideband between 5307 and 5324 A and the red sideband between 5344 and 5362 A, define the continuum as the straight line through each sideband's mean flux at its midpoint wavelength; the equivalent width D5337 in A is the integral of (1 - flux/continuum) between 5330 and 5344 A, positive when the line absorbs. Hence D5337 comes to 1.2 A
